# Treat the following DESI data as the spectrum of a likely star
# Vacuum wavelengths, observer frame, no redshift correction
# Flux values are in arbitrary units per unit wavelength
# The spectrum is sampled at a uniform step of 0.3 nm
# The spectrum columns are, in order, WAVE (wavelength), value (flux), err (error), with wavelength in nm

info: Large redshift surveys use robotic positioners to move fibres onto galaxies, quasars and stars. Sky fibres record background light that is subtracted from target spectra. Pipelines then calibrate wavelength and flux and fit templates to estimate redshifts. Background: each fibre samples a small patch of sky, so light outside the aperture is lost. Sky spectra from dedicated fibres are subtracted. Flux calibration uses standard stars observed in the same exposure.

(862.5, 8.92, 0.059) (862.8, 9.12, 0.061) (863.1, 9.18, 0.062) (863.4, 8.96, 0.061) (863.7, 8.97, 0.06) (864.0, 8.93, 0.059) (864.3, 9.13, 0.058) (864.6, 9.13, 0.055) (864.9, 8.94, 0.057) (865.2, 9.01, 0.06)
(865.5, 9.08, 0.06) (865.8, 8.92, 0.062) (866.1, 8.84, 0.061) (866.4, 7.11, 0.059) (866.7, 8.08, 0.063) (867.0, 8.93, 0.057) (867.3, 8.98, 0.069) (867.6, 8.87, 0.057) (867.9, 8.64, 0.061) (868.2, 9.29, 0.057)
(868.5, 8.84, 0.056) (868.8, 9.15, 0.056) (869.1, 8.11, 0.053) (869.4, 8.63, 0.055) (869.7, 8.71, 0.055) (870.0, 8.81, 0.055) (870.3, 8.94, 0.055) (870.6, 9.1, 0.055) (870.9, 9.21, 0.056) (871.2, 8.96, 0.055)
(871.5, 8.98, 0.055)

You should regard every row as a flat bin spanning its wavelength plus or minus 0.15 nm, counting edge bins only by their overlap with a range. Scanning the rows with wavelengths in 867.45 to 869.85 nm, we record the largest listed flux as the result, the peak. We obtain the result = 9.29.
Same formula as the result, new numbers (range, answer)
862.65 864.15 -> 9.18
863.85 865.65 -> 9.13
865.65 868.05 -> 8.98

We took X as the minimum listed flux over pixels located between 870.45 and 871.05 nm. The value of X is 9.1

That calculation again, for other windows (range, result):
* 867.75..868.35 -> 8.64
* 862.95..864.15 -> 8.93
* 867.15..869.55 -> 8.11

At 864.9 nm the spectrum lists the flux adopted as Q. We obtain 8.94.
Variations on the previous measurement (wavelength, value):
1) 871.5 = 8.98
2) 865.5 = 9.08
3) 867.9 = 8.64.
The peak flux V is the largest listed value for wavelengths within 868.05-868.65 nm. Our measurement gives 9.29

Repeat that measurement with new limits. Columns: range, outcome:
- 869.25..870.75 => 9.1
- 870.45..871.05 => 9.21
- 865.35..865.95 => 9.08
